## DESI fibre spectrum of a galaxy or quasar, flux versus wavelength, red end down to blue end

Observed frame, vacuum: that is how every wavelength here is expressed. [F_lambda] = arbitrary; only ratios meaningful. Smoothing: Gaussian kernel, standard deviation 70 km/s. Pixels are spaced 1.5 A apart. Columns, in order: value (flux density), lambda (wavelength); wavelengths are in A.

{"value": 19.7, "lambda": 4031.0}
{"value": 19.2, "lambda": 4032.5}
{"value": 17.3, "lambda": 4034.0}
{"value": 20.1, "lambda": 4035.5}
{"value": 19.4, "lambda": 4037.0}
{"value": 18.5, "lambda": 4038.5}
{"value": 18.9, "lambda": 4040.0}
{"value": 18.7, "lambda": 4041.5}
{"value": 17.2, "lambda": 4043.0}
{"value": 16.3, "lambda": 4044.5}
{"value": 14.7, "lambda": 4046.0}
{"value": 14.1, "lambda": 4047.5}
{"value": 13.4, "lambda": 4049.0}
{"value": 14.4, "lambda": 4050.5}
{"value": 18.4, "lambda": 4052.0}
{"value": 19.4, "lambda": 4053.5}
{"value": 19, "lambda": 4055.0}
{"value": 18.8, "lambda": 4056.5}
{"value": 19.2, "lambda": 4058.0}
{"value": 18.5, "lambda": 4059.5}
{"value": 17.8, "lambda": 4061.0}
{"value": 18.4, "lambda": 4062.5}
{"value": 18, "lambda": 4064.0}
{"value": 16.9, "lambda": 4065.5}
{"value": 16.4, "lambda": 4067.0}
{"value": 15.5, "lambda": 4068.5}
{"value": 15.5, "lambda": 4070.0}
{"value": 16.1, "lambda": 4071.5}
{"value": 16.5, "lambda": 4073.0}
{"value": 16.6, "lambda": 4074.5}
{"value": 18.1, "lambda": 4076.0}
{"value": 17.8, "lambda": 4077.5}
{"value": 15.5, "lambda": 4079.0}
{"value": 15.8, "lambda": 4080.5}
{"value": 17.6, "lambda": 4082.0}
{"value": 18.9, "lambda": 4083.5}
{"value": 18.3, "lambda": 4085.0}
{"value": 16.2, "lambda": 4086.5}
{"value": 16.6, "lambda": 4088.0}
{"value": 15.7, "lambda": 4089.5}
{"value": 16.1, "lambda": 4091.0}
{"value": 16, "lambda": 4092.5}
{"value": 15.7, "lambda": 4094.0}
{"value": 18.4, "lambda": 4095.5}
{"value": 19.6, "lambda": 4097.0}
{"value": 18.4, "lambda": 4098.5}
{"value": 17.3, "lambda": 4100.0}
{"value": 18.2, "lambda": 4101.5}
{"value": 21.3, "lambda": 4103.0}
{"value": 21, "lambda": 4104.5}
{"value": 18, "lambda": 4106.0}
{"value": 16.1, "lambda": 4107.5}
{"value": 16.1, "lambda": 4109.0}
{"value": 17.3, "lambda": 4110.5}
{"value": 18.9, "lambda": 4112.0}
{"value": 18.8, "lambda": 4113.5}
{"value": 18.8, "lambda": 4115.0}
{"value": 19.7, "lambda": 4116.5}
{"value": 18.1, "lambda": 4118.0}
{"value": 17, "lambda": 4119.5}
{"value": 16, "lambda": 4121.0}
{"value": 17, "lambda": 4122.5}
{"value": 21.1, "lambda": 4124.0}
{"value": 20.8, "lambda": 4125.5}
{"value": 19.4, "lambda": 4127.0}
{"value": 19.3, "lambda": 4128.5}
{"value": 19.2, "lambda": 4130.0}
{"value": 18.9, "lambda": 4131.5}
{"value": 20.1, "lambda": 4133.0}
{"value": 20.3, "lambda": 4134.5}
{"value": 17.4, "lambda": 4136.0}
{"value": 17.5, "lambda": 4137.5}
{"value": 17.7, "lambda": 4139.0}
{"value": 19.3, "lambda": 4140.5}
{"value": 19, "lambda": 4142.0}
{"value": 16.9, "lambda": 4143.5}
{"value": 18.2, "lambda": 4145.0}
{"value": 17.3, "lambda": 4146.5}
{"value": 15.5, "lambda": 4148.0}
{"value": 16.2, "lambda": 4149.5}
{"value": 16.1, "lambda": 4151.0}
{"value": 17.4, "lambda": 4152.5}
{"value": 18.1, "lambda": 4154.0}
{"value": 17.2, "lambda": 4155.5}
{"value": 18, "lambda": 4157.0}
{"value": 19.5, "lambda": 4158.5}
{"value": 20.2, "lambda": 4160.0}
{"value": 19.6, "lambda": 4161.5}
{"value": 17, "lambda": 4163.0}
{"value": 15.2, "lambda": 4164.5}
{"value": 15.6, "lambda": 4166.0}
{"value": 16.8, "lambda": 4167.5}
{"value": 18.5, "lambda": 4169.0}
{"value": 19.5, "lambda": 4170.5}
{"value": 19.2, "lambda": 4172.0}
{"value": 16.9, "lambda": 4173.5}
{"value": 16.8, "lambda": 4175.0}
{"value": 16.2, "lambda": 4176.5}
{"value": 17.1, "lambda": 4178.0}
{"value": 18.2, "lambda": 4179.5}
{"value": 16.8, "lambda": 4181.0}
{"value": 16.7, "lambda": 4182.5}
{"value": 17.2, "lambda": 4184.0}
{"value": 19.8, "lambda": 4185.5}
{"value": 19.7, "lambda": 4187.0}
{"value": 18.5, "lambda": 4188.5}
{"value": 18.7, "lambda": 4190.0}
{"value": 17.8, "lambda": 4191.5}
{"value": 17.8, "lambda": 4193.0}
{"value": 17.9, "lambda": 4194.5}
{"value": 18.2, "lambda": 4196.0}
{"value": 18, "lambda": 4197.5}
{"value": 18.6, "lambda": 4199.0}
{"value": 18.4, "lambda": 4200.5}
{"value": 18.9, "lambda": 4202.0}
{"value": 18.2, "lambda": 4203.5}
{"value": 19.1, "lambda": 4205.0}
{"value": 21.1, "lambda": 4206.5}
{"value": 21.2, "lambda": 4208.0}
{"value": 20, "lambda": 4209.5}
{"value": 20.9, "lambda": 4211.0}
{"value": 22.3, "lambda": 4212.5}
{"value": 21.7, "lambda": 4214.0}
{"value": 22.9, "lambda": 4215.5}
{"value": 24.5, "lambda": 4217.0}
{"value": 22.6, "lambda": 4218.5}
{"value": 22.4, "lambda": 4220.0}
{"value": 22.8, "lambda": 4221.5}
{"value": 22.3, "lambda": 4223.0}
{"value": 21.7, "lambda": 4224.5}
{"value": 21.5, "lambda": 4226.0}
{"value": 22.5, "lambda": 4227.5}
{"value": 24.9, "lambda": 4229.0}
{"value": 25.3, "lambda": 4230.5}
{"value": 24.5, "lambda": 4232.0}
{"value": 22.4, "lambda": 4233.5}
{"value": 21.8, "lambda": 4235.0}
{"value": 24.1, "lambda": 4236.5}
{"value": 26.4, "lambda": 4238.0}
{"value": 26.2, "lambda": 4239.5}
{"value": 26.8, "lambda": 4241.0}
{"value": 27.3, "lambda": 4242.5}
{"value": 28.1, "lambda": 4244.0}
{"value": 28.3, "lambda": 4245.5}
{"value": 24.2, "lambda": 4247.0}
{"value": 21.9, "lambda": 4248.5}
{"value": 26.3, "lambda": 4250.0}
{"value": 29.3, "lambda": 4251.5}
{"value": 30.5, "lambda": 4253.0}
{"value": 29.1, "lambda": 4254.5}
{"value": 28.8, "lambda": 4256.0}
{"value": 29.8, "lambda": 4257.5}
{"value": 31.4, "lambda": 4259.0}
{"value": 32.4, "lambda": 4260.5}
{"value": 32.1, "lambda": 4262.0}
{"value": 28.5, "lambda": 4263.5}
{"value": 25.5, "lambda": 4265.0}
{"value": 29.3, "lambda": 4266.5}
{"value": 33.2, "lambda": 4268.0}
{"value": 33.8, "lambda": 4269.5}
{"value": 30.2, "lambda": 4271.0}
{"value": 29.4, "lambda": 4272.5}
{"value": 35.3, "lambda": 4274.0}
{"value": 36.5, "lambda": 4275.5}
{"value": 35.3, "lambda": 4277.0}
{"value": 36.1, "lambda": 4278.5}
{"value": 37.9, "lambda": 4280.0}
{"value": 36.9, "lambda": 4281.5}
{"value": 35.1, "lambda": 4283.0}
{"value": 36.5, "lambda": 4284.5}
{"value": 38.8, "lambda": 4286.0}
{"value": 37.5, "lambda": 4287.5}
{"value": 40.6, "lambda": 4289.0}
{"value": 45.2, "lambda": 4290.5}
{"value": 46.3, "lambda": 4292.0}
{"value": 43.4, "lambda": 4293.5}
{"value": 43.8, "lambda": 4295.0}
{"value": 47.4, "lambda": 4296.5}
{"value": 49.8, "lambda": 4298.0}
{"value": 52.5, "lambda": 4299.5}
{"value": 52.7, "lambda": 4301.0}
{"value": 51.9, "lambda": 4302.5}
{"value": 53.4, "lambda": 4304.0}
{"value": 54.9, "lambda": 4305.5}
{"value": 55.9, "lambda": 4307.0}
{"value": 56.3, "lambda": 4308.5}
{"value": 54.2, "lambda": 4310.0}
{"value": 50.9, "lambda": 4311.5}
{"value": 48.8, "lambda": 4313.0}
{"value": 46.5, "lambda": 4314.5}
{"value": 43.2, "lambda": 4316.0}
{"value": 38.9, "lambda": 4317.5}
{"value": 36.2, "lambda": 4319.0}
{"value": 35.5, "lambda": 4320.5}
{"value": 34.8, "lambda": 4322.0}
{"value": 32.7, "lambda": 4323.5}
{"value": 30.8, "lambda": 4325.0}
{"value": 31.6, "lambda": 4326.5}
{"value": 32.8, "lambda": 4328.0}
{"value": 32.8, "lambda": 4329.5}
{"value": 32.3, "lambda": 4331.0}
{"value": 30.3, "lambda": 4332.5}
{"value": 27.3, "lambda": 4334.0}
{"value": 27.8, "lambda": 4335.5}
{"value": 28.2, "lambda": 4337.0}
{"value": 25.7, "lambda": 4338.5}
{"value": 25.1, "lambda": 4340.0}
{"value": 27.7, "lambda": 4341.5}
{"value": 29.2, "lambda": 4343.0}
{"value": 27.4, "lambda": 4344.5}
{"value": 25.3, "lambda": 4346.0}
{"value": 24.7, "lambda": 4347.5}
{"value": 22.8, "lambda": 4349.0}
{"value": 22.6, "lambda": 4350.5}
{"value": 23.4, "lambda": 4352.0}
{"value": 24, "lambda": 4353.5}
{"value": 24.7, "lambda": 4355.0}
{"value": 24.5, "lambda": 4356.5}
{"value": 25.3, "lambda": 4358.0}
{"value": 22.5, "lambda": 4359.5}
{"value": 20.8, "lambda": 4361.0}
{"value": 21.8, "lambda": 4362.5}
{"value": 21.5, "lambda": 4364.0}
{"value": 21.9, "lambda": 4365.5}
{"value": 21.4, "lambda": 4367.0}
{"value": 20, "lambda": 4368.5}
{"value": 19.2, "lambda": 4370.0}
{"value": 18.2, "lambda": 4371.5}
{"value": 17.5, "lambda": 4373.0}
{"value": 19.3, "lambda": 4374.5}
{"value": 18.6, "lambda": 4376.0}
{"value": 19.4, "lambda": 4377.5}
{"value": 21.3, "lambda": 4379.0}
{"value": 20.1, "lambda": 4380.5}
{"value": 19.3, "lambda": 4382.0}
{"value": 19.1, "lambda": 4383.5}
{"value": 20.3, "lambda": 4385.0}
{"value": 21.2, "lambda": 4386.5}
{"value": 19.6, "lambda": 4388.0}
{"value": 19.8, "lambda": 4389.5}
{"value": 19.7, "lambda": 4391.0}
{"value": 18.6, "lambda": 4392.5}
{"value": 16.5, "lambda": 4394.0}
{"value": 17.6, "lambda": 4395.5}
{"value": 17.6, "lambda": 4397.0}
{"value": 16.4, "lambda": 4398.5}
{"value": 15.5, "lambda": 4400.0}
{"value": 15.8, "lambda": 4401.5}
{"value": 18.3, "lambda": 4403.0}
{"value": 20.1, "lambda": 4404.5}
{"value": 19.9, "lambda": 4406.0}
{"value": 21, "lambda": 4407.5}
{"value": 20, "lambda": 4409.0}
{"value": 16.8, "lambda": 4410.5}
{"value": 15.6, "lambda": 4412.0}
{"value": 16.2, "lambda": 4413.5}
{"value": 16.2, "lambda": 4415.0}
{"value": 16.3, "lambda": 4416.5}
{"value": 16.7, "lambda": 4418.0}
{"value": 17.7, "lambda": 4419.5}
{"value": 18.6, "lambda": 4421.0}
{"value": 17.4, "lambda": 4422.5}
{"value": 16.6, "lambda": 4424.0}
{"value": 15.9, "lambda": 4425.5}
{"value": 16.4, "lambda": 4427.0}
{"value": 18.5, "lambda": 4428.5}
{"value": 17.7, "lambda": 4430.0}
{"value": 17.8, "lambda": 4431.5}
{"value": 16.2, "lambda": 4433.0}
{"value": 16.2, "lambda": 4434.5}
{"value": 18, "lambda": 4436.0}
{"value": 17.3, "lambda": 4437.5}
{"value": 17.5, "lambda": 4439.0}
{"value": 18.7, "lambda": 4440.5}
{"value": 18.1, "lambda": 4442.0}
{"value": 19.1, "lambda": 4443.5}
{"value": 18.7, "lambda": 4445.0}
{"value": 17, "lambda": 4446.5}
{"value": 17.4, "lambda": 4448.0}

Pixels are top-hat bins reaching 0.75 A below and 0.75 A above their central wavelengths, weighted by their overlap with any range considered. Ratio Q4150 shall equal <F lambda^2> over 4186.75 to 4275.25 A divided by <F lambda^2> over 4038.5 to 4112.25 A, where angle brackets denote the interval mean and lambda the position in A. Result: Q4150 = 1.53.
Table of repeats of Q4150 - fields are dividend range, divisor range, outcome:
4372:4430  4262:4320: 0.46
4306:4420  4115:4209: 1.54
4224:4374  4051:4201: 1.95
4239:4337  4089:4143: 2.18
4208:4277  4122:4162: 1.51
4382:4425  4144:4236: 1.03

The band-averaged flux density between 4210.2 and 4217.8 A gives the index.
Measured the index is 22.4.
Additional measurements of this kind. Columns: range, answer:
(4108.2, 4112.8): 17.4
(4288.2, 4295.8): 43.8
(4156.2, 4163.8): 18.8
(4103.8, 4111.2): 17.7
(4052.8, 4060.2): 19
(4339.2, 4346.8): 26.9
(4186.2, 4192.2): 18.7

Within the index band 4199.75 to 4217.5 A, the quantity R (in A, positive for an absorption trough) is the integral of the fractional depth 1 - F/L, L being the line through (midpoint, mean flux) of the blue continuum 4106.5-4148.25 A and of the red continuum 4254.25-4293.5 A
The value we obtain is 4.3 A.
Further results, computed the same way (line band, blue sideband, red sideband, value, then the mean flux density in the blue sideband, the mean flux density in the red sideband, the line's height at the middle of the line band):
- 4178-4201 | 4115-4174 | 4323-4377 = 1.8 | 18.1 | 25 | 19.6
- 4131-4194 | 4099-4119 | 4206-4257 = 9.3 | 18.4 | 24.4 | 21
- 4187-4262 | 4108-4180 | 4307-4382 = -2.7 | 18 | 28.9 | 22.4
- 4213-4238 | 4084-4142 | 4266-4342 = 6.1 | 18.2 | 39.1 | 30.5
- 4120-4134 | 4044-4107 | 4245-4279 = 1.2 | 17.2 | 30.3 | 20.8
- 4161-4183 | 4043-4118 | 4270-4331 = 8.1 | 17.4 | 41.6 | 27.4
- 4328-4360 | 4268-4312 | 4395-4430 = 5.4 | 43.2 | 17.4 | 31.8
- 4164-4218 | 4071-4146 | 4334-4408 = 0.9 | 18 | 21.5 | 19.1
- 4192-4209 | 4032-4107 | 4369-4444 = -1.1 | 17.5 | 18.1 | 17.7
